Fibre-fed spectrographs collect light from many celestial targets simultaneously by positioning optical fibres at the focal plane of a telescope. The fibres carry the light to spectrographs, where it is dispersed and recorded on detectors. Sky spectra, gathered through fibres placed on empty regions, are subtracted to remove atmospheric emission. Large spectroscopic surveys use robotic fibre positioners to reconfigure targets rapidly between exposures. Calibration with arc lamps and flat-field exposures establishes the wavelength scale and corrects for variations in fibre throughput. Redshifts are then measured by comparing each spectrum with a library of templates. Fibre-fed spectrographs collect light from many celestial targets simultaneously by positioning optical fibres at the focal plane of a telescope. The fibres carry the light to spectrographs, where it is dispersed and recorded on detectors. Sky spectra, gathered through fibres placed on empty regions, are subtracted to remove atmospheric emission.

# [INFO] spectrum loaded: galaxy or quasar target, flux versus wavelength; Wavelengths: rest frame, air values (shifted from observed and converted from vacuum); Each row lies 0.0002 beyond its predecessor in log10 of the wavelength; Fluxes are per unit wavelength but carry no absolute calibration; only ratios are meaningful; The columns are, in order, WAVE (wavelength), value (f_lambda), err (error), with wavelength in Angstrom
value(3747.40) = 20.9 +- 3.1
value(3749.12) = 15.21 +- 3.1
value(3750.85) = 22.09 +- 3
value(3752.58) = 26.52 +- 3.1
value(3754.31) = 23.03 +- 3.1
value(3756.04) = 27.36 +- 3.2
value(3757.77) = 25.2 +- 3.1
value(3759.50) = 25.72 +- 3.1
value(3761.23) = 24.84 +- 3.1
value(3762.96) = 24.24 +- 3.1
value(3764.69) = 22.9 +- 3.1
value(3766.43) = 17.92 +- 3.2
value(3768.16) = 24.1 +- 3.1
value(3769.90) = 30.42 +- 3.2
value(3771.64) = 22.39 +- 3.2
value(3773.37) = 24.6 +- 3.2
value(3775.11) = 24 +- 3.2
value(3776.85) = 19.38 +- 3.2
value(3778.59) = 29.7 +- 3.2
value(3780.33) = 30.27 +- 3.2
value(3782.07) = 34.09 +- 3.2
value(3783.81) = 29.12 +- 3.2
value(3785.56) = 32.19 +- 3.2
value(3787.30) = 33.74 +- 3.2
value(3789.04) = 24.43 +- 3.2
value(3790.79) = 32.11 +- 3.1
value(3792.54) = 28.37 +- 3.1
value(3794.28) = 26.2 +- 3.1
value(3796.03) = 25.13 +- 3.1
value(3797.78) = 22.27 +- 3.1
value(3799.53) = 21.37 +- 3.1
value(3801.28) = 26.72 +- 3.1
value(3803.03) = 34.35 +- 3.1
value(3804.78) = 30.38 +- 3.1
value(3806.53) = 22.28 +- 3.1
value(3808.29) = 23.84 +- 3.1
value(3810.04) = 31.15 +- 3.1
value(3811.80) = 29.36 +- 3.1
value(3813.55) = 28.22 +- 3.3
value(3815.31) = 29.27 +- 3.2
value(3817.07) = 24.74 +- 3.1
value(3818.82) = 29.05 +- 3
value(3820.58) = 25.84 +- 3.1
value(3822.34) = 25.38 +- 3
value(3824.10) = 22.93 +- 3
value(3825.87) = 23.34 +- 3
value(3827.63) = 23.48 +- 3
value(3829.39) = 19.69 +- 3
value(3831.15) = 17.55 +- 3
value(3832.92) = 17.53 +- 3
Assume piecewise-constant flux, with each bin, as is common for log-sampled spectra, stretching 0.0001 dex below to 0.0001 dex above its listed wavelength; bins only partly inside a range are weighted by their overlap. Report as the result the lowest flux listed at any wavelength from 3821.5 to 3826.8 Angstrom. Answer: 22.93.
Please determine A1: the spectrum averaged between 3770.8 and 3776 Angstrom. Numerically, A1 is 23.7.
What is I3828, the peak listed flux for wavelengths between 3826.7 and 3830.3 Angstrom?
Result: 23.48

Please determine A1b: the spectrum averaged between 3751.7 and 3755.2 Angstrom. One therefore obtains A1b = 24.8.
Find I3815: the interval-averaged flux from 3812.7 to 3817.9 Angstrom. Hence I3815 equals 27.4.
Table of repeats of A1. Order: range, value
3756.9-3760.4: 25.5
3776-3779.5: 24.6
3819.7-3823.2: 25.6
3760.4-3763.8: 24.6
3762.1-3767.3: 21.7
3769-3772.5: 26.3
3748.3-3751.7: 18.7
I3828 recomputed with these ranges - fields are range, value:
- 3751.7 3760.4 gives 27.36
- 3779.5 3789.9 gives 34.09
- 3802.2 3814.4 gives 34.35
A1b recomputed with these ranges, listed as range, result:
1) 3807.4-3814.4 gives 28.1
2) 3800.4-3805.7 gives 30.4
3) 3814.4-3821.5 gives 27.2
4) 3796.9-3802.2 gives 23.5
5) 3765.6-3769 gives 21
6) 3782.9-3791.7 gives 30.3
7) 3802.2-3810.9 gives 28.4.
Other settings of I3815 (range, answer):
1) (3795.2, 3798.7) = 23.6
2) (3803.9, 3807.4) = 26.4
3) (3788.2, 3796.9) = 27.2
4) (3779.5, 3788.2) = 31.9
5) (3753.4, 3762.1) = 25.2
